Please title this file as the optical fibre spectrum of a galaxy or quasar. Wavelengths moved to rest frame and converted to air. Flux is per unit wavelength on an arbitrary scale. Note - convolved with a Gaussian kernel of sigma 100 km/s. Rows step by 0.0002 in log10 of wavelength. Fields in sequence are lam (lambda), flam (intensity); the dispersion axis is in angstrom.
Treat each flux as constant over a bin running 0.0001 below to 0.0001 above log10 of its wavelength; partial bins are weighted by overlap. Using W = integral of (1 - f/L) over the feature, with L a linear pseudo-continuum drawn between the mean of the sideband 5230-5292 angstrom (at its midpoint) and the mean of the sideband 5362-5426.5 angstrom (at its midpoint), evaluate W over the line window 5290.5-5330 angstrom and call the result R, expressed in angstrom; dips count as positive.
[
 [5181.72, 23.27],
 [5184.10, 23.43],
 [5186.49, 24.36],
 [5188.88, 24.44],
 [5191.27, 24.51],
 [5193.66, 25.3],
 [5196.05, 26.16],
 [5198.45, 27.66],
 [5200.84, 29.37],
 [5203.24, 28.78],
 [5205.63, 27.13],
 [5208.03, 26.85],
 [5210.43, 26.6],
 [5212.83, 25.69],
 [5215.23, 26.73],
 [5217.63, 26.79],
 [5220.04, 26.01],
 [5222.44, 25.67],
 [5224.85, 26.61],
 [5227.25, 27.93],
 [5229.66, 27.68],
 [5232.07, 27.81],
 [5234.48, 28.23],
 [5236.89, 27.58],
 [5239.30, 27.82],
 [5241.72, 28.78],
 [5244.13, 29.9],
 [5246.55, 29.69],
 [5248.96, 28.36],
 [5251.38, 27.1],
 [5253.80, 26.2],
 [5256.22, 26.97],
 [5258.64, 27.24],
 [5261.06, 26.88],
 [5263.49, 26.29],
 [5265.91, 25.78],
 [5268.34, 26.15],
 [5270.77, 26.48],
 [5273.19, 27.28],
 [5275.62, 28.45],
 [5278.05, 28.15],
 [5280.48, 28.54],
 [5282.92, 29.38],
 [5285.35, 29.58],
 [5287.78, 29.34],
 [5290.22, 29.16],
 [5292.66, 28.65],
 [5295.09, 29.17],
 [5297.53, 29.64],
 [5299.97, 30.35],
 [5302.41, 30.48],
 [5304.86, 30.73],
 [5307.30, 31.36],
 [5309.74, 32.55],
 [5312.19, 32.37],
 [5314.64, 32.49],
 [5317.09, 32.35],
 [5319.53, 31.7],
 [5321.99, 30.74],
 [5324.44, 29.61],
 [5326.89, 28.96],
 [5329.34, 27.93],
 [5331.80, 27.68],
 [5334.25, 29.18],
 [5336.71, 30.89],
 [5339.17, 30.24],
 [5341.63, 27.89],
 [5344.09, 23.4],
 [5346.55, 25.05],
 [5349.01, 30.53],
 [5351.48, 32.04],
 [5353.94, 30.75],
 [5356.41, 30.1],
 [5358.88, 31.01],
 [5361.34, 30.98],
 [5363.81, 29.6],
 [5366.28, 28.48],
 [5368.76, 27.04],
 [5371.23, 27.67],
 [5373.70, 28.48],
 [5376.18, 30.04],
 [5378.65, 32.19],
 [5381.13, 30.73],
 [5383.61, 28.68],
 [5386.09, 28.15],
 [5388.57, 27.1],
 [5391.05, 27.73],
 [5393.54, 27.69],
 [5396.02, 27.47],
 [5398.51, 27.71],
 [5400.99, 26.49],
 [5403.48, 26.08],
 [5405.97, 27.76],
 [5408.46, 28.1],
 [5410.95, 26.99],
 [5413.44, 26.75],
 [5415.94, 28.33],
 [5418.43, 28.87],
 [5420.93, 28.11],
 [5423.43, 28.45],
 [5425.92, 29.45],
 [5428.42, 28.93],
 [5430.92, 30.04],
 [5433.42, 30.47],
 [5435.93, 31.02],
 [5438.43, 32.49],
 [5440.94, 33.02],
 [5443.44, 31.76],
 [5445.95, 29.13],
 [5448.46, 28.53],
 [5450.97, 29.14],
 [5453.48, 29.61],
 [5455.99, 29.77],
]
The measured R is -3.6 angstrom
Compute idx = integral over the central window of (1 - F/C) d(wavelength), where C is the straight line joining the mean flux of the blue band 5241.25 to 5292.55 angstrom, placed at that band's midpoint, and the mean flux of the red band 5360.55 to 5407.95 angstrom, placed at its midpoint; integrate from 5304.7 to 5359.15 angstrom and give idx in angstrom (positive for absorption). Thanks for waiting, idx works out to -3.4 angstrom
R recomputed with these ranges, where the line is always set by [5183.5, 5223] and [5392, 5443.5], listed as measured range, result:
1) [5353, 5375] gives -0.9 angstrom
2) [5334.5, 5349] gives 0.0 angstrom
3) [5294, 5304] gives -0.9 angstrom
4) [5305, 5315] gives -1.6 angstrom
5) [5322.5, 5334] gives -0.4 angstrom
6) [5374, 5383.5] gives -0.7 angstrom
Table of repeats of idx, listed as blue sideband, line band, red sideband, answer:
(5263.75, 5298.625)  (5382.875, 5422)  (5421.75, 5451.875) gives 2.8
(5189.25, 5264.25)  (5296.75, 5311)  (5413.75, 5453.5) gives -1.4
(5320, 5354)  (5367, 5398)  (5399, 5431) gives -0.2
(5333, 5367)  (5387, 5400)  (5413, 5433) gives 0.7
